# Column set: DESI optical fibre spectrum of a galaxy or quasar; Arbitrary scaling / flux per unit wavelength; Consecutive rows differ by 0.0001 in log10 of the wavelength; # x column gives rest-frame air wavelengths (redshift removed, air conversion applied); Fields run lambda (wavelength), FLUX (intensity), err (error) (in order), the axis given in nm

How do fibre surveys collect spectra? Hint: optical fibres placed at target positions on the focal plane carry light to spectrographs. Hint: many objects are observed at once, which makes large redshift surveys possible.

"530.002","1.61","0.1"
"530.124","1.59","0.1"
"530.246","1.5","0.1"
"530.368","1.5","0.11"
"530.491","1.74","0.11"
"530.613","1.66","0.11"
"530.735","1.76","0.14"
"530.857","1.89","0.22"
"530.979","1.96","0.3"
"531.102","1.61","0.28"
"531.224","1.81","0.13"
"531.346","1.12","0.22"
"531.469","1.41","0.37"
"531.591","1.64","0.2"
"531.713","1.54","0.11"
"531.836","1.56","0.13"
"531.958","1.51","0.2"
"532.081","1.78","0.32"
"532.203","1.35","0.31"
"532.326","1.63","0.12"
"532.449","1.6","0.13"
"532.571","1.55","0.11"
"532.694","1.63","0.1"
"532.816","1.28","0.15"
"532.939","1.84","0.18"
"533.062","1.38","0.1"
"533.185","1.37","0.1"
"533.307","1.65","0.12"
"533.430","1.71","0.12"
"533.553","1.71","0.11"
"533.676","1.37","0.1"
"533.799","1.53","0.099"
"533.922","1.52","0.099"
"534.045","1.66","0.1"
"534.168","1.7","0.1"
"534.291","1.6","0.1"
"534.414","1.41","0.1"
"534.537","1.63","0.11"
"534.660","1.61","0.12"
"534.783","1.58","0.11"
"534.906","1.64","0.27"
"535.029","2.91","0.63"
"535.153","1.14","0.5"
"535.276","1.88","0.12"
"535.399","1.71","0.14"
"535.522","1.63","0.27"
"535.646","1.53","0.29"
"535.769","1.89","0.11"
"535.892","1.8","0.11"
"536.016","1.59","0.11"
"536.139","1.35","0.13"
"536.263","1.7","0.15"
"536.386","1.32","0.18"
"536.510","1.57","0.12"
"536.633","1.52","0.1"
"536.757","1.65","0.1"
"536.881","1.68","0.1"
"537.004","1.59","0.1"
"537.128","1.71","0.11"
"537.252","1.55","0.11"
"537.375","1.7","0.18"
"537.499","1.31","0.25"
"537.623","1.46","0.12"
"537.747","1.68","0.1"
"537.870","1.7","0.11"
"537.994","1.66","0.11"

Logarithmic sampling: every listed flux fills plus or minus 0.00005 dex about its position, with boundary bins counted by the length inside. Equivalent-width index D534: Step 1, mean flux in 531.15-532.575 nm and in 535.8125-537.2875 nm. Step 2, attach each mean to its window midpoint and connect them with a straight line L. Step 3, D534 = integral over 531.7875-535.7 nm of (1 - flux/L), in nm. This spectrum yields -0.13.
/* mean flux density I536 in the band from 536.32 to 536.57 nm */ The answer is 1.45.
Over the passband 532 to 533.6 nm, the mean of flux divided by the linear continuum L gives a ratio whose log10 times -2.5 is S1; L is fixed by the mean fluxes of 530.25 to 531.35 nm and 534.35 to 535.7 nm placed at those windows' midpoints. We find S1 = 0.08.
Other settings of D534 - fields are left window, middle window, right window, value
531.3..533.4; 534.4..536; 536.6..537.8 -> -0.17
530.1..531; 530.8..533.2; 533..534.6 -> 0.08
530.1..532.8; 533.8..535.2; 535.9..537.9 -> -0.08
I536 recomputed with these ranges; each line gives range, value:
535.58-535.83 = 1.71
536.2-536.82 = 1.55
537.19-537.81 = 1.54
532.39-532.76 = 1.59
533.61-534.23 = 1.56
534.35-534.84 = 1.56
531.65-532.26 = 1.55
